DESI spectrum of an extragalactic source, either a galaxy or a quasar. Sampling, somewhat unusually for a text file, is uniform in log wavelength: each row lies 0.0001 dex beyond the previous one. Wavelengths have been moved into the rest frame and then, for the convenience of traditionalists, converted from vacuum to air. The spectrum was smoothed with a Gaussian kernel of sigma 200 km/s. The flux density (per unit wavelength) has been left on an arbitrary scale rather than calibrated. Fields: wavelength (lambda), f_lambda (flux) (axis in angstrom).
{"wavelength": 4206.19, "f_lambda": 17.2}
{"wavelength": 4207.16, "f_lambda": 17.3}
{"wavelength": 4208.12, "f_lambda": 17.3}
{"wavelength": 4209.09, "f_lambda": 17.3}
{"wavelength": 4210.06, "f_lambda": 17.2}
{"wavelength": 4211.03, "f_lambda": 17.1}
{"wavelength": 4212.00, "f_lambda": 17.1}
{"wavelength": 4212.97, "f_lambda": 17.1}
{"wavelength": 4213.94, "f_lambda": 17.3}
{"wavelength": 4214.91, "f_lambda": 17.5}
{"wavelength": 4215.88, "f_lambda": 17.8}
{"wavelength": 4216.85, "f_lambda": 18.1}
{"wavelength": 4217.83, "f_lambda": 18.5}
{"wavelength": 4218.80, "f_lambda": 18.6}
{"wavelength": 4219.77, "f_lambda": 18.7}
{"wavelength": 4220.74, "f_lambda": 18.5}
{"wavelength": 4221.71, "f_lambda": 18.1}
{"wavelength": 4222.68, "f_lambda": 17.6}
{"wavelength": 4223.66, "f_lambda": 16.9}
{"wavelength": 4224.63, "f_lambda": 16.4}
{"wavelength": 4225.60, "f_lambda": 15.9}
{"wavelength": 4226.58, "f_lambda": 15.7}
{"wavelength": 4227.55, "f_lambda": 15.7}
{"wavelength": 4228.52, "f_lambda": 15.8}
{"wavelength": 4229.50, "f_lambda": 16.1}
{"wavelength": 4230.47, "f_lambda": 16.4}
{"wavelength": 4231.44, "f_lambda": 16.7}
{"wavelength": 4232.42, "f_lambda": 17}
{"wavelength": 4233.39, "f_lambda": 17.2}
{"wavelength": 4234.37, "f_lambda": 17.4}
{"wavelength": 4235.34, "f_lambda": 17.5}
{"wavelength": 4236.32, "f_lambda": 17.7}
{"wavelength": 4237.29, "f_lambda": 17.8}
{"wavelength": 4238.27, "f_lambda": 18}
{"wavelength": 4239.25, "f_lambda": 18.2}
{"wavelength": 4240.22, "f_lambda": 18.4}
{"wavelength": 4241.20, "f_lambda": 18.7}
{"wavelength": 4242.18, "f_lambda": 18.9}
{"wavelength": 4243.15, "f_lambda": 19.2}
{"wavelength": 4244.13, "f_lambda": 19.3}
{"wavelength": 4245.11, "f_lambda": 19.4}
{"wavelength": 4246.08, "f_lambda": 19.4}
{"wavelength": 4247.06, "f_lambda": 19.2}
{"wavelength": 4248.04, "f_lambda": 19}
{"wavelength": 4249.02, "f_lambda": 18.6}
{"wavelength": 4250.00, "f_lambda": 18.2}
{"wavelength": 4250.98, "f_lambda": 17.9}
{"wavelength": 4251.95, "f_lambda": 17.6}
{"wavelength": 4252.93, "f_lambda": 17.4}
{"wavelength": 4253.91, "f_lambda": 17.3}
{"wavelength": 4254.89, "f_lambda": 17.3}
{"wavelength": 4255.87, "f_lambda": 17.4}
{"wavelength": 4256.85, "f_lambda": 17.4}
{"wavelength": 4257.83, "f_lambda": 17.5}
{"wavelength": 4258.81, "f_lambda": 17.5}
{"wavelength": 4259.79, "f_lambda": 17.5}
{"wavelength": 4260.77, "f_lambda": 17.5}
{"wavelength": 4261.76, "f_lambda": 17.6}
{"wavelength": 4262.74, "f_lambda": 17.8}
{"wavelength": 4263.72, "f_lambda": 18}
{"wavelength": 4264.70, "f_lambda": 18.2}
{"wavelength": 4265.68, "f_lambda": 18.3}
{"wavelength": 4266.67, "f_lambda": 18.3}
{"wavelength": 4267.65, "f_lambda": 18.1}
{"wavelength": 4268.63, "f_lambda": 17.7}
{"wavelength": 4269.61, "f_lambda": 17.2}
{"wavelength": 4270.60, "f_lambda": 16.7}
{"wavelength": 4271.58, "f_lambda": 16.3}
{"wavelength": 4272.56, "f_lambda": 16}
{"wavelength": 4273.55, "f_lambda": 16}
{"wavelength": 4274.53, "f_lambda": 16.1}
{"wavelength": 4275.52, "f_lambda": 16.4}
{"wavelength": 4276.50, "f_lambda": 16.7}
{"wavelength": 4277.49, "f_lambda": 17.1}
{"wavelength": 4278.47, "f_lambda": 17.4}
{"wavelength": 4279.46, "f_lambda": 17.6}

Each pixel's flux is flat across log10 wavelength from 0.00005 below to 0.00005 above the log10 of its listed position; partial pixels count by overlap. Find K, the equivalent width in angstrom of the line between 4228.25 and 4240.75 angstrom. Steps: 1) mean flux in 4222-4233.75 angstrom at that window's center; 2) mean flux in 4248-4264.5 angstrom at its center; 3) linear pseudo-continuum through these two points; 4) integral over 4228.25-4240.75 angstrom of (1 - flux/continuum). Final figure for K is -0.4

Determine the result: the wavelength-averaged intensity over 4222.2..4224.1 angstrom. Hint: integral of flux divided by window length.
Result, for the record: 17.2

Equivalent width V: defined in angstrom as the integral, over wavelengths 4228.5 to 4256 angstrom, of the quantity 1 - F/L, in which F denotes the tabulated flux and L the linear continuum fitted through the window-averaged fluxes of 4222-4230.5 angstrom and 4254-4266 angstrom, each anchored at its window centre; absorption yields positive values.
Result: -1.6 angstrom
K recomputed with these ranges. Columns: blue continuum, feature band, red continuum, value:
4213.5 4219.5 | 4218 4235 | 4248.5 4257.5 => 0.8 angstrom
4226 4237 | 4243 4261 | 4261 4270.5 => -0.8 angstrom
